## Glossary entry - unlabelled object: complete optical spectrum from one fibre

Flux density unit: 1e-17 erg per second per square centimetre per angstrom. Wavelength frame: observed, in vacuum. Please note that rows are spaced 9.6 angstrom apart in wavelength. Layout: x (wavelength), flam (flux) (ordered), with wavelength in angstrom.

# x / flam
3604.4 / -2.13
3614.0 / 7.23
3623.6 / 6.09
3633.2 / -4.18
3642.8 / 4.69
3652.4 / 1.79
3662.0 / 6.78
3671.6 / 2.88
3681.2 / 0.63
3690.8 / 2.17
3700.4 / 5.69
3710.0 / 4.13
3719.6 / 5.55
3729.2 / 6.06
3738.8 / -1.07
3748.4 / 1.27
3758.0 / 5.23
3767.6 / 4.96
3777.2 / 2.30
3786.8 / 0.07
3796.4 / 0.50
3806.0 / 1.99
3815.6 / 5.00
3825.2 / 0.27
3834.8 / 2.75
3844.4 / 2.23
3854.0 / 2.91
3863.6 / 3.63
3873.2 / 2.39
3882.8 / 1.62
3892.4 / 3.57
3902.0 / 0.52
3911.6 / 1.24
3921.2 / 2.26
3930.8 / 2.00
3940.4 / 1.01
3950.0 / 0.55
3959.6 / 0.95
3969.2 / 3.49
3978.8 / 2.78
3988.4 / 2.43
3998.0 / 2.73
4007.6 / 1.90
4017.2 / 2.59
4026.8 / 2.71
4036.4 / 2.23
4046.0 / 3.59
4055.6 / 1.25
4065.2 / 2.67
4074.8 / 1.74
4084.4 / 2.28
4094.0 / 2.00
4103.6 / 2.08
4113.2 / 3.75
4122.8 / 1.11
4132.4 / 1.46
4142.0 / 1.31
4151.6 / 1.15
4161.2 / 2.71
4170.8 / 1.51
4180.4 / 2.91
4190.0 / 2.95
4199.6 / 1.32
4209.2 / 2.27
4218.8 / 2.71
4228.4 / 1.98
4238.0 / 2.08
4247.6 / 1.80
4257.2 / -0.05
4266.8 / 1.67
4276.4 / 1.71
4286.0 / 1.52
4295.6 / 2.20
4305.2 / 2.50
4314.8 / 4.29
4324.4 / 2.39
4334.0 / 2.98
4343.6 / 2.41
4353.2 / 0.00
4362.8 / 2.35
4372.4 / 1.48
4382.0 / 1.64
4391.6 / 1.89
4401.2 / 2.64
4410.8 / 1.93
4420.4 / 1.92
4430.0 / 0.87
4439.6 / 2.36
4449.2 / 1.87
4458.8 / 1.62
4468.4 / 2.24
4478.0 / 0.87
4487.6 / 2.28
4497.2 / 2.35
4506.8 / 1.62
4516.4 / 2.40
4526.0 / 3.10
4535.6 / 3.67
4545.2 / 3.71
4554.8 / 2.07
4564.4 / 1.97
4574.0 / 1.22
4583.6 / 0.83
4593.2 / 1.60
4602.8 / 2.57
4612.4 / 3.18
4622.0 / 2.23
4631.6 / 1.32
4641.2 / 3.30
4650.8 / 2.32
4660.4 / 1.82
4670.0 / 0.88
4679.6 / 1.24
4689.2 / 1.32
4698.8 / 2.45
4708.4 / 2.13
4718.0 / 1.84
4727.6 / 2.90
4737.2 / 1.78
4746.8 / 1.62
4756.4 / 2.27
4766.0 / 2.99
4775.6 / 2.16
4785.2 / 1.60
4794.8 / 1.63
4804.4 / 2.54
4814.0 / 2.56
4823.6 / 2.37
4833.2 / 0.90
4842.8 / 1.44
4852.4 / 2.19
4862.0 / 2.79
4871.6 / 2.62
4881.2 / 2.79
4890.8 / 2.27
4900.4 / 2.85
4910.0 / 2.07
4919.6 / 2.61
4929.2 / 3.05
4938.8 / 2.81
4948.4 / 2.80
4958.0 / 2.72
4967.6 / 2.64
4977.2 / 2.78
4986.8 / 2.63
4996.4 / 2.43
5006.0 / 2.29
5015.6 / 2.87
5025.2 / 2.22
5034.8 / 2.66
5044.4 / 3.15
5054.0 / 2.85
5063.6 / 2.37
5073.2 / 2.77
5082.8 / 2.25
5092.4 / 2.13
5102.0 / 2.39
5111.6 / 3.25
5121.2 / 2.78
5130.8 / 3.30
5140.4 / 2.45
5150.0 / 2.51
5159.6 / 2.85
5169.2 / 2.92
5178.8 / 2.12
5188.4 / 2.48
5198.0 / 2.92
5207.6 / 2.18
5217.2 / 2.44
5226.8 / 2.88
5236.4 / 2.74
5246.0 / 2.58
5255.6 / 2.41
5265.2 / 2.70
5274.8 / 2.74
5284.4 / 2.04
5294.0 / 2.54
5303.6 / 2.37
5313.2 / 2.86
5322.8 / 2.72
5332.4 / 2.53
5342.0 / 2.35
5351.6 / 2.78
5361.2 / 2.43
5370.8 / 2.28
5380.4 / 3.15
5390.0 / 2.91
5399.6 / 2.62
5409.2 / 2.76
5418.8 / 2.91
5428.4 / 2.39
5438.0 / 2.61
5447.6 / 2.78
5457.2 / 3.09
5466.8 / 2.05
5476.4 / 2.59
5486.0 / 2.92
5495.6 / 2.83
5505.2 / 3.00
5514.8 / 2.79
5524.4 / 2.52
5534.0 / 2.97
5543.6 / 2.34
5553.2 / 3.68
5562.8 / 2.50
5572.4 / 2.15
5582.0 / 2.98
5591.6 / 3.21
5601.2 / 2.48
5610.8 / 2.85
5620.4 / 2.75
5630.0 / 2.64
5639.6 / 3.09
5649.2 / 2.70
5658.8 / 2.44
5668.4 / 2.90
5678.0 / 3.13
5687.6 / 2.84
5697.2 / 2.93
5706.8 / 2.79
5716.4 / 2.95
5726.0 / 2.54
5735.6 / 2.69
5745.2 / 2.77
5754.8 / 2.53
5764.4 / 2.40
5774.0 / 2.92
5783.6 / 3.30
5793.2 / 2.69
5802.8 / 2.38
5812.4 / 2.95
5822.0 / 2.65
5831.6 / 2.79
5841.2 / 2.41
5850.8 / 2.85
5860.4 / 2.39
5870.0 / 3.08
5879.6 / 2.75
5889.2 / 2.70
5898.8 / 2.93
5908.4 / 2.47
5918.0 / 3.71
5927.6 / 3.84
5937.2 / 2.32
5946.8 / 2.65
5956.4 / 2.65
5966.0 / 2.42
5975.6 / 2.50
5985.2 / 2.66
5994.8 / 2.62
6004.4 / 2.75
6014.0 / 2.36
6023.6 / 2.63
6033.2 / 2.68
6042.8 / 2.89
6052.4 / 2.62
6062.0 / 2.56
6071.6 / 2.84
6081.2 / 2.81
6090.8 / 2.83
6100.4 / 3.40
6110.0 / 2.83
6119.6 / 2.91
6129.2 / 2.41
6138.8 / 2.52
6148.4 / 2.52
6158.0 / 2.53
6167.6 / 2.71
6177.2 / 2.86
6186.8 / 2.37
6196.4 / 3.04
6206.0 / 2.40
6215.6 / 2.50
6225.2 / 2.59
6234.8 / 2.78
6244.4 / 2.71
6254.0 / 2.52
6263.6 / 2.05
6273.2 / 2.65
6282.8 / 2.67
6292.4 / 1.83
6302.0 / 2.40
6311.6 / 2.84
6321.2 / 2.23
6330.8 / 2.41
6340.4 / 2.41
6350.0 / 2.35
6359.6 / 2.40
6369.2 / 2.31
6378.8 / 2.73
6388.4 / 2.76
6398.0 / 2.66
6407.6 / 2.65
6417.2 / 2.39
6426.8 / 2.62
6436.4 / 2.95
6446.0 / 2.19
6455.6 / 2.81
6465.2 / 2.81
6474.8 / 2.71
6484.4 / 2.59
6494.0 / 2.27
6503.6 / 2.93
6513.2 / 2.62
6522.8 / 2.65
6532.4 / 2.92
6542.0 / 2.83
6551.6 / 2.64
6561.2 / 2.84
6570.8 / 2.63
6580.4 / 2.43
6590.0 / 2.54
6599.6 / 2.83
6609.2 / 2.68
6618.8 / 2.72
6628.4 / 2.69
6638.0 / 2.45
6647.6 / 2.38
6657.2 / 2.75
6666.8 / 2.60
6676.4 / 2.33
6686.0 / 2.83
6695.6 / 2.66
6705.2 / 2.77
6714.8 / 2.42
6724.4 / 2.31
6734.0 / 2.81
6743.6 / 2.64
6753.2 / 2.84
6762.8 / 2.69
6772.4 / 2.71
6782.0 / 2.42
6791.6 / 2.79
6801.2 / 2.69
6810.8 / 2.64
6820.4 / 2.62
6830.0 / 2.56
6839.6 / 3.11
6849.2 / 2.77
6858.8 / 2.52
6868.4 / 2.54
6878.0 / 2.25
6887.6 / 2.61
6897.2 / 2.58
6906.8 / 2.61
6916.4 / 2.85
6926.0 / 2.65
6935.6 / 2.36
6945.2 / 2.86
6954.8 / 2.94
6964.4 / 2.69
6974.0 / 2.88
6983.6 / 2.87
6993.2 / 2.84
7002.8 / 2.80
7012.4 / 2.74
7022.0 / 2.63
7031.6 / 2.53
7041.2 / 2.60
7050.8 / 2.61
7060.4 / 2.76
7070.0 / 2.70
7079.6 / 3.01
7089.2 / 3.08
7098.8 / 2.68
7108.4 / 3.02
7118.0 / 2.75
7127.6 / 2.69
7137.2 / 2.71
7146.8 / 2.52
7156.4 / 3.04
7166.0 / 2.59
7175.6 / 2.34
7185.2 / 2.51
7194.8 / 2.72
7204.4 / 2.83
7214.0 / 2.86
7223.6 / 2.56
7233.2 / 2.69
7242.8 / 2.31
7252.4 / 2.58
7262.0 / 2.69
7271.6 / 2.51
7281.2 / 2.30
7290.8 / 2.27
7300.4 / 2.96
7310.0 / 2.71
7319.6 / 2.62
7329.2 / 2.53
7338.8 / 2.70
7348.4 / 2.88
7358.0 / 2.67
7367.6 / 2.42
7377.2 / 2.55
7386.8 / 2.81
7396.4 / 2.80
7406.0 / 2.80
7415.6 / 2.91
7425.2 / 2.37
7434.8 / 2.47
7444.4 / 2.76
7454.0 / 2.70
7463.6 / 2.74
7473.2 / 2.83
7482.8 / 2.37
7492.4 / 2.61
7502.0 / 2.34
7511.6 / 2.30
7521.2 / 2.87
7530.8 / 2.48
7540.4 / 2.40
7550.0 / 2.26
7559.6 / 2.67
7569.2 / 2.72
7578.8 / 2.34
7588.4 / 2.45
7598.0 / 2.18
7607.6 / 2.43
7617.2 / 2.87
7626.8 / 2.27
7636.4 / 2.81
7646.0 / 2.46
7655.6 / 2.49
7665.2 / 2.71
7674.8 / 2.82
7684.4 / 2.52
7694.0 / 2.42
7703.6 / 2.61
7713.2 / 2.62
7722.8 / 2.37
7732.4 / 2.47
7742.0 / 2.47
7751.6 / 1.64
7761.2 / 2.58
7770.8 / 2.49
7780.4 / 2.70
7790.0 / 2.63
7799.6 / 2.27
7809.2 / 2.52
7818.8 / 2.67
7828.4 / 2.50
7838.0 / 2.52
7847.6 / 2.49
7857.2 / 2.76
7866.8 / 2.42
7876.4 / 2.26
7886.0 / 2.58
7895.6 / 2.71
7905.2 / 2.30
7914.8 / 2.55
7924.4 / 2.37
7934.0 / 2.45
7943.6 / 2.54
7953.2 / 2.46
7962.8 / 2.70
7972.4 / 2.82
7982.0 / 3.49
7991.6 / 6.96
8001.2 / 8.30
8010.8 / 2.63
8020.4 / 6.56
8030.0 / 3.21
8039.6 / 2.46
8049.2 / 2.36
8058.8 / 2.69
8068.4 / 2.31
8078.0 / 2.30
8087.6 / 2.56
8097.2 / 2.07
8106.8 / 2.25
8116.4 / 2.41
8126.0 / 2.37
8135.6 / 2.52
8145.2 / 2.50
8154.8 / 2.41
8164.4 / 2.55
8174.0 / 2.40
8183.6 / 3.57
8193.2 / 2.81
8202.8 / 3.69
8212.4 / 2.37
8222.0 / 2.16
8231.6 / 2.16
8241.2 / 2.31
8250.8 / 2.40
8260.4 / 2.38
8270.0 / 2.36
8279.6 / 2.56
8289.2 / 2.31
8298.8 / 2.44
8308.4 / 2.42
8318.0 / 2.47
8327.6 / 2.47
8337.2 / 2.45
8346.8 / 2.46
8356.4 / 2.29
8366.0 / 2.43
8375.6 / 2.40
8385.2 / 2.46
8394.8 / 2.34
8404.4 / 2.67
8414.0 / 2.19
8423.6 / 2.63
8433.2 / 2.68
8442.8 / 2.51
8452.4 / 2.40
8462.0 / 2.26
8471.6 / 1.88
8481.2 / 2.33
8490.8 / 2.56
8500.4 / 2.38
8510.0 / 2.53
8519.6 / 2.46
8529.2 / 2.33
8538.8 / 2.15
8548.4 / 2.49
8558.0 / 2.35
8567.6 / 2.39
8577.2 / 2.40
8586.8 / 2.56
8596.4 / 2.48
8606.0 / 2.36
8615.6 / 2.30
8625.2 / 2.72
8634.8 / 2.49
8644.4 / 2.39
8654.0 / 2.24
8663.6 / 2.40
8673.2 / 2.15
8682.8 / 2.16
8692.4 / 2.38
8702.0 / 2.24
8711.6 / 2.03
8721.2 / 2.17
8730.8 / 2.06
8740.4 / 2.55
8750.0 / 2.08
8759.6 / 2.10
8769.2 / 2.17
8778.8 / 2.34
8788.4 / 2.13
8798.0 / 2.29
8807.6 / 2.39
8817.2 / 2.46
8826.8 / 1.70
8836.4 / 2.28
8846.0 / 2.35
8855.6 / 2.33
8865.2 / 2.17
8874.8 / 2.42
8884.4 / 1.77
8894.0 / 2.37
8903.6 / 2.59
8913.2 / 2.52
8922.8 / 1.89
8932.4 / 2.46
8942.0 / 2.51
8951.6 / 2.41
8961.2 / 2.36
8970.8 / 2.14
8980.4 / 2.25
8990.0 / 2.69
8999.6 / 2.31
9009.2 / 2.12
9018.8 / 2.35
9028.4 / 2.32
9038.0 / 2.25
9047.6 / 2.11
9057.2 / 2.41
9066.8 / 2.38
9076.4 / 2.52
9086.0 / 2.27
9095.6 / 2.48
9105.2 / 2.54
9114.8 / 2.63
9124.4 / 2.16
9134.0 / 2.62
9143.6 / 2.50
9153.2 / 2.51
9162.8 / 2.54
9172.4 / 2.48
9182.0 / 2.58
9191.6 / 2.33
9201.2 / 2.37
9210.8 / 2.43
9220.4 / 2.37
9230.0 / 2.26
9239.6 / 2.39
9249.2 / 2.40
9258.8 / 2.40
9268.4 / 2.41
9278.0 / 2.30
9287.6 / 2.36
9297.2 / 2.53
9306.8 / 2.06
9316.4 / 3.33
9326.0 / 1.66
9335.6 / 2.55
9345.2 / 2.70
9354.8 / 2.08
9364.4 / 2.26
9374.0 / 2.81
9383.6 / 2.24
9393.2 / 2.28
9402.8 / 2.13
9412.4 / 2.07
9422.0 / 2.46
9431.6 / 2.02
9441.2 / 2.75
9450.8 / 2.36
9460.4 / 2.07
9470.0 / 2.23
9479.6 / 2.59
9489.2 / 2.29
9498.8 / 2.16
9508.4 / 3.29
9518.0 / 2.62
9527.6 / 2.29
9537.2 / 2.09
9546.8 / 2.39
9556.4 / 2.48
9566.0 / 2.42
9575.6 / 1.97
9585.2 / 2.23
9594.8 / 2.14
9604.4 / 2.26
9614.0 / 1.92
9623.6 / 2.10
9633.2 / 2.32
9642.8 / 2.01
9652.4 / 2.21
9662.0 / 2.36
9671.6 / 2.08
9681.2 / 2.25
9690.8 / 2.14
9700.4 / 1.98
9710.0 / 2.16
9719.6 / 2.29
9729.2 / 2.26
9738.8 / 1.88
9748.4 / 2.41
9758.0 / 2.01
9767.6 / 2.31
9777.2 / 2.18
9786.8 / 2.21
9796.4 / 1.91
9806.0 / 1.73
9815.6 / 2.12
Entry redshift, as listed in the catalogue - 0.218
